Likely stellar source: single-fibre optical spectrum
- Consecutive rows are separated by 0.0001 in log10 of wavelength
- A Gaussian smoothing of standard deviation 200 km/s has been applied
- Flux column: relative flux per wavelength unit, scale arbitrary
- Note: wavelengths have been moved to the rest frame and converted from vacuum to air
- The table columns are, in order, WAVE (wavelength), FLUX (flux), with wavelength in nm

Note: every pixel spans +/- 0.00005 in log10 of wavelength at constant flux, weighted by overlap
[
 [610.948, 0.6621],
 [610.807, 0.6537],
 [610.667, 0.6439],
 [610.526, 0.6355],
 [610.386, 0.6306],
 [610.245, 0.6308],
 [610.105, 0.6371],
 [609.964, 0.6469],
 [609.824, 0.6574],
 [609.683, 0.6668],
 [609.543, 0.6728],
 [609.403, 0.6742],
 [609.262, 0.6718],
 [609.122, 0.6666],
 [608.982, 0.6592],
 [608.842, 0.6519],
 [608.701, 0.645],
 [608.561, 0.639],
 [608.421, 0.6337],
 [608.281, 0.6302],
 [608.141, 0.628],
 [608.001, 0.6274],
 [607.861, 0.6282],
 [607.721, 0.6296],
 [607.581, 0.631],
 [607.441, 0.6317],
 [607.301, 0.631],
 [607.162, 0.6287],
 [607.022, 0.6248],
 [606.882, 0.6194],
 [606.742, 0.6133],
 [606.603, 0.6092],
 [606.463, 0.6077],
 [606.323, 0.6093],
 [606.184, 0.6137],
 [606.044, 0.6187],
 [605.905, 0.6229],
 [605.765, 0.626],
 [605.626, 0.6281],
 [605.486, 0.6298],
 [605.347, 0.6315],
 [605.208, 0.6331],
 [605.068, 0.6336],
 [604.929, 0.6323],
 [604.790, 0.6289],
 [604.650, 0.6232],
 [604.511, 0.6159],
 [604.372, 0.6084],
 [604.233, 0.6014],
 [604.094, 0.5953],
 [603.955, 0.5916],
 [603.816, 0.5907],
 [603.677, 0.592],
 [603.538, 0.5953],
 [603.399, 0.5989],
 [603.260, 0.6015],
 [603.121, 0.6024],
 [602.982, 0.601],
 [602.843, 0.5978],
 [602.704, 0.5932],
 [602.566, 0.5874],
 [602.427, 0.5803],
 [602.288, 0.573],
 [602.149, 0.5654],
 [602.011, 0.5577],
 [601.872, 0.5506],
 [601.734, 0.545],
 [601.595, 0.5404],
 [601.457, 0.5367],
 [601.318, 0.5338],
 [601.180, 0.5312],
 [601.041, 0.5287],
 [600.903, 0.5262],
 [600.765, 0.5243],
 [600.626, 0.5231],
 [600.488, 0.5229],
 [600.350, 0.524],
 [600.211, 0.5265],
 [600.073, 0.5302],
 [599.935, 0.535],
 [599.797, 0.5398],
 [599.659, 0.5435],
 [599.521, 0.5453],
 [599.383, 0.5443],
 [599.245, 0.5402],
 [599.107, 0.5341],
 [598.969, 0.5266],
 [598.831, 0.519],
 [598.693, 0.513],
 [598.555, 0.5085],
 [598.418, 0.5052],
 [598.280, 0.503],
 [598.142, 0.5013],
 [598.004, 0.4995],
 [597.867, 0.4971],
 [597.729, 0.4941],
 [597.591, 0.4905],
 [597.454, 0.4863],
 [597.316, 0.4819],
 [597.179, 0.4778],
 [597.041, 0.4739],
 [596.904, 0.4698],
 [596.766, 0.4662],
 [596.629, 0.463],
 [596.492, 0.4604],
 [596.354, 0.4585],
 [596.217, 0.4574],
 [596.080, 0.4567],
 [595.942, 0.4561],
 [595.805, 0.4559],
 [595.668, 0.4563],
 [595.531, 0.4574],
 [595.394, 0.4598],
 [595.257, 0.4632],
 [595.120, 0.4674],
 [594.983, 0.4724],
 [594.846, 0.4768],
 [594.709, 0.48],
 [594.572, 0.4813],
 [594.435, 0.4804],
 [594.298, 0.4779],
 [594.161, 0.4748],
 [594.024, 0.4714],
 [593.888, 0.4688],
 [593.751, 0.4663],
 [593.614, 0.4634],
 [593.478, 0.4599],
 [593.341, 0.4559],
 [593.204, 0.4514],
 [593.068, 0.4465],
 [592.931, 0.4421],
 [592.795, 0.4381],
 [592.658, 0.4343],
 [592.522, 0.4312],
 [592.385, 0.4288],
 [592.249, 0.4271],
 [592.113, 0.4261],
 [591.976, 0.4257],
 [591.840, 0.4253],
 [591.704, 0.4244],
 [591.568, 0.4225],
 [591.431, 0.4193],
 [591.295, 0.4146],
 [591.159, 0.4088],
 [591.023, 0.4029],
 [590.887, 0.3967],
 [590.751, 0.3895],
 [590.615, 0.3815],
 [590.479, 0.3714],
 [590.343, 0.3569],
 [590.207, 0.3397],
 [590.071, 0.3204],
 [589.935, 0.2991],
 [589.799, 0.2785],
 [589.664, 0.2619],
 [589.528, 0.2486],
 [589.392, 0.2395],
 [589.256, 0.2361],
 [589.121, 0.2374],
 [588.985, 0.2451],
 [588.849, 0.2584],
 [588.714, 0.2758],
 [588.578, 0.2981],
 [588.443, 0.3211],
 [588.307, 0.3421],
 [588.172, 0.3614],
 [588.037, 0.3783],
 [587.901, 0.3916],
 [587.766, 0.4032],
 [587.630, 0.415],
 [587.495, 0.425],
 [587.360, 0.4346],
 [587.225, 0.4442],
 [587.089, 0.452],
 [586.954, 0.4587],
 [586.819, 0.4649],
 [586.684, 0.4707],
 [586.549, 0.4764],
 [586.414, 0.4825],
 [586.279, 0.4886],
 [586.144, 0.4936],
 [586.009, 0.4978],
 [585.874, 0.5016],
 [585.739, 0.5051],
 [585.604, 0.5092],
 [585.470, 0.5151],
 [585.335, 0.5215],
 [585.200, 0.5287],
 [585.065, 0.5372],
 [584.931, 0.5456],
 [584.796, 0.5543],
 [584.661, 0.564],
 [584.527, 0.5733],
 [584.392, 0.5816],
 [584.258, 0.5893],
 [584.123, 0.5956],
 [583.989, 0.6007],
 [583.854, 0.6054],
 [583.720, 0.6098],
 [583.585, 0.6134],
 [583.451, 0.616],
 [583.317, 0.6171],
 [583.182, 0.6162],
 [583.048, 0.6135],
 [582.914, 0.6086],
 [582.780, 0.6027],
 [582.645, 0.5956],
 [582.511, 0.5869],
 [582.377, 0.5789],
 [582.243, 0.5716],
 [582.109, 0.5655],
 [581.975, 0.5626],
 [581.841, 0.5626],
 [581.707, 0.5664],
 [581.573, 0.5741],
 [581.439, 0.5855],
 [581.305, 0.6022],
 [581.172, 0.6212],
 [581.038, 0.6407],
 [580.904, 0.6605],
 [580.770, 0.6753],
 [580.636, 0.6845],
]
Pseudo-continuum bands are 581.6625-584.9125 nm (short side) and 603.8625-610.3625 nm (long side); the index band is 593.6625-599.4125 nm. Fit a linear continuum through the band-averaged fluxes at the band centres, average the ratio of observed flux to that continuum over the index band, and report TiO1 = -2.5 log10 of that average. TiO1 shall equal 0.26 mag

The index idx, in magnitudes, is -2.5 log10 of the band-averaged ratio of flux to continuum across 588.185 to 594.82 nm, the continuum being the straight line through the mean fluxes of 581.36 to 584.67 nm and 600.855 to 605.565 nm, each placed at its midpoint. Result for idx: 0.457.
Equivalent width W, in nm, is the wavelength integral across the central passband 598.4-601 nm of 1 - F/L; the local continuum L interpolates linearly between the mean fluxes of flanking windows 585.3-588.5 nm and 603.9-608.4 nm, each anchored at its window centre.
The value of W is 0.16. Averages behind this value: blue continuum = 0.448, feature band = 0.529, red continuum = 0.622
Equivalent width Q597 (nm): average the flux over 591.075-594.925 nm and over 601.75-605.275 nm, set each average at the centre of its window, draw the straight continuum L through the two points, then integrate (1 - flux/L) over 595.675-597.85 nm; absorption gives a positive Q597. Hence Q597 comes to 0.13 nm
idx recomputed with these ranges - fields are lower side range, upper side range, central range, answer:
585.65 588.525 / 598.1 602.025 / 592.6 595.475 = 0.05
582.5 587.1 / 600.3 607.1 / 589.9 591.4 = 0.44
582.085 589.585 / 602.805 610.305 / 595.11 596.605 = 0.20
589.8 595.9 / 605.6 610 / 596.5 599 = 0.01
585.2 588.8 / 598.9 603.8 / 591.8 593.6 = 0.11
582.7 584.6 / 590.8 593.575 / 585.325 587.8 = 0.16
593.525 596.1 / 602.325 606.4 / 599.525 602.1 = 0.04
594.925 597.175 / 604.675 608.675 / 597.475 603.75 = -0.02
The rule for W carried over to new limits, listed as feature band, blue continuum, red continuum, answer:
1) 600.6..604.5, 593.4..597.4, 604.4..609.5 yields -0.02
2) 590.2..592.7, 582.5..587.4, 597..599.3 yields 0.55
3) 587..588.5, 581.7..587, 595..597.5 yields 0.37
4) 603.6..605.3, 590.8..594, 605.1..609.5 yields -0.05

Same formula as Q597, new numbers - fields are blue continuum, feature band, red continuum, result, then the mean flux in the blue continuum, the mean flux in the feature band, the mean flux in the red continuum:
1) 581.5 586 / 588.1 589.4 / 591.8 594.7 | 0.576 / 0.571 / 0.284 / 0.452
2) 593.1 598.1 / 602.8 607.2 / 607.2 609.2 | -0.133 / 0.47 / 0.613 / 0.638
